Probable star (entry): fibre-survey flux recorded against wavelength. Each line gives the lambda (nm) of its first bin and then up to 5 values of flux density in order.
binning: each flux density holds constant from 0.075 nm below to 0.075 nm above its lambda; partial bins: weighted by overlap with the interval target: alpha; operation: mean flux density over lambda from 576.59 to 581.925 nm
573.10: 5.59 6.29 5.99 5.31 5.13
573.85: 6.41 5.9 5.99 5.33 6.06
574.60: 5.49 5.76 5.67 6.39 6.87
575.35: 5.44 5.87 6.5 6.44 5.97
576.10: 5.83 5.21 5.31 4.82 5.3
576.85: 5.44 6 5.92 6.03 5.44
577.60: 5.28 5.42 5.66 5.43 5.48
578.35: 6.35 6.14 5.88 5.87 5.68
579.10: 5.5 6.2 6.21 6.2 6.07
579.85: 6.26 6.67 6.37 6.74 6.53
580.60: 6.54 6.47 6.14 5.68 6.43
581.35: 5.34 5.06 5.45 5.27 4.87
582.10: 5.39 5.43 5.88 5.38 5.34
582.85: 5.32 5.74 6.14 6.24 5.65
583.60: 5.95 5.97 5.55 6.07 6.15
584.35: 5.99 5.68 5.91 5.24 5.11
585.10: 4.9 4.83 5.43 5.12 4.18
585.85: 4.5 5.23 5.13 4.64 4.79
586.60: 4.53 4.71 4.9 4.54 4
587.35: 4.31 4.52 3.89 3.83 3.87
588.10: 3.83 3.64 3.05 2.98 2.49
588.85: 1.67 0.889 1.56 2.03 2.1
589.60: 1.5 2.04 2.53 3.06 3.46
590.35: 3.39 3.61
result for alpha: 5.88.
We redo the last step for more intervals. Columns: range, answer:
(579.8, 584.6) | 5.86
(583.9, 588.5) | 4.75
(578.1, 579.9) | 5.98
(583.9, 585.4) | 5.54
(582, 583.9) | 5.69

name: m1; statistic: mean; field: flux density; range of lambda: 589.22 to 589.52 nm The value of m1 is 2.06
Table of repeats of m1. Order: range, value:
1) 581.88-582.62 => 5.39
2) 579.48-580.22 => 6.31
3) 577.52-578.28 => 5.46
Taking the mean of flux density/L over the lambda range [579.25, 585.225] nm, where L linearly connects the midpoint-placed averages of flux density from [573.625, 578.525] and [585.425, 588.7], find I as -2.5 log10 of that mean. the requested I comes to -0.18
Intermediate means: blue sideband 5.76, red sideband 4.27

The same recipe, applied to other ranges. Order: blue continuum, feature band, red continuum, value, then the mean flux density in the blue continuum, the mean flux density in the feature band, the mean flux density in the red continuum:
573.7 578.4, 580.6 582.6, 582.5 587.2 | -0.03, 5.76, 5.64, 5.3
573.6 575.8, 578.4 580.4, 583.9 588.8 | -0.14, 5.93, 6.15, 4.62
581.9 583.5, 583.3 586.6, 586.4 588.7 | -0.10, 5.59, 5.34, 4.03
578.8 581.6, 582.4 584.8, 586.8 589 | -0.16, 6.1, 5.79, 3.6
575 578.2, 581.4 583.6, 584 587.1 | -0.04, 5.73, 5.52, 5.12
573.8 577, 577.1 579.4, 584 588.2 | -0.04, 5.81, 5.77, 4.84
